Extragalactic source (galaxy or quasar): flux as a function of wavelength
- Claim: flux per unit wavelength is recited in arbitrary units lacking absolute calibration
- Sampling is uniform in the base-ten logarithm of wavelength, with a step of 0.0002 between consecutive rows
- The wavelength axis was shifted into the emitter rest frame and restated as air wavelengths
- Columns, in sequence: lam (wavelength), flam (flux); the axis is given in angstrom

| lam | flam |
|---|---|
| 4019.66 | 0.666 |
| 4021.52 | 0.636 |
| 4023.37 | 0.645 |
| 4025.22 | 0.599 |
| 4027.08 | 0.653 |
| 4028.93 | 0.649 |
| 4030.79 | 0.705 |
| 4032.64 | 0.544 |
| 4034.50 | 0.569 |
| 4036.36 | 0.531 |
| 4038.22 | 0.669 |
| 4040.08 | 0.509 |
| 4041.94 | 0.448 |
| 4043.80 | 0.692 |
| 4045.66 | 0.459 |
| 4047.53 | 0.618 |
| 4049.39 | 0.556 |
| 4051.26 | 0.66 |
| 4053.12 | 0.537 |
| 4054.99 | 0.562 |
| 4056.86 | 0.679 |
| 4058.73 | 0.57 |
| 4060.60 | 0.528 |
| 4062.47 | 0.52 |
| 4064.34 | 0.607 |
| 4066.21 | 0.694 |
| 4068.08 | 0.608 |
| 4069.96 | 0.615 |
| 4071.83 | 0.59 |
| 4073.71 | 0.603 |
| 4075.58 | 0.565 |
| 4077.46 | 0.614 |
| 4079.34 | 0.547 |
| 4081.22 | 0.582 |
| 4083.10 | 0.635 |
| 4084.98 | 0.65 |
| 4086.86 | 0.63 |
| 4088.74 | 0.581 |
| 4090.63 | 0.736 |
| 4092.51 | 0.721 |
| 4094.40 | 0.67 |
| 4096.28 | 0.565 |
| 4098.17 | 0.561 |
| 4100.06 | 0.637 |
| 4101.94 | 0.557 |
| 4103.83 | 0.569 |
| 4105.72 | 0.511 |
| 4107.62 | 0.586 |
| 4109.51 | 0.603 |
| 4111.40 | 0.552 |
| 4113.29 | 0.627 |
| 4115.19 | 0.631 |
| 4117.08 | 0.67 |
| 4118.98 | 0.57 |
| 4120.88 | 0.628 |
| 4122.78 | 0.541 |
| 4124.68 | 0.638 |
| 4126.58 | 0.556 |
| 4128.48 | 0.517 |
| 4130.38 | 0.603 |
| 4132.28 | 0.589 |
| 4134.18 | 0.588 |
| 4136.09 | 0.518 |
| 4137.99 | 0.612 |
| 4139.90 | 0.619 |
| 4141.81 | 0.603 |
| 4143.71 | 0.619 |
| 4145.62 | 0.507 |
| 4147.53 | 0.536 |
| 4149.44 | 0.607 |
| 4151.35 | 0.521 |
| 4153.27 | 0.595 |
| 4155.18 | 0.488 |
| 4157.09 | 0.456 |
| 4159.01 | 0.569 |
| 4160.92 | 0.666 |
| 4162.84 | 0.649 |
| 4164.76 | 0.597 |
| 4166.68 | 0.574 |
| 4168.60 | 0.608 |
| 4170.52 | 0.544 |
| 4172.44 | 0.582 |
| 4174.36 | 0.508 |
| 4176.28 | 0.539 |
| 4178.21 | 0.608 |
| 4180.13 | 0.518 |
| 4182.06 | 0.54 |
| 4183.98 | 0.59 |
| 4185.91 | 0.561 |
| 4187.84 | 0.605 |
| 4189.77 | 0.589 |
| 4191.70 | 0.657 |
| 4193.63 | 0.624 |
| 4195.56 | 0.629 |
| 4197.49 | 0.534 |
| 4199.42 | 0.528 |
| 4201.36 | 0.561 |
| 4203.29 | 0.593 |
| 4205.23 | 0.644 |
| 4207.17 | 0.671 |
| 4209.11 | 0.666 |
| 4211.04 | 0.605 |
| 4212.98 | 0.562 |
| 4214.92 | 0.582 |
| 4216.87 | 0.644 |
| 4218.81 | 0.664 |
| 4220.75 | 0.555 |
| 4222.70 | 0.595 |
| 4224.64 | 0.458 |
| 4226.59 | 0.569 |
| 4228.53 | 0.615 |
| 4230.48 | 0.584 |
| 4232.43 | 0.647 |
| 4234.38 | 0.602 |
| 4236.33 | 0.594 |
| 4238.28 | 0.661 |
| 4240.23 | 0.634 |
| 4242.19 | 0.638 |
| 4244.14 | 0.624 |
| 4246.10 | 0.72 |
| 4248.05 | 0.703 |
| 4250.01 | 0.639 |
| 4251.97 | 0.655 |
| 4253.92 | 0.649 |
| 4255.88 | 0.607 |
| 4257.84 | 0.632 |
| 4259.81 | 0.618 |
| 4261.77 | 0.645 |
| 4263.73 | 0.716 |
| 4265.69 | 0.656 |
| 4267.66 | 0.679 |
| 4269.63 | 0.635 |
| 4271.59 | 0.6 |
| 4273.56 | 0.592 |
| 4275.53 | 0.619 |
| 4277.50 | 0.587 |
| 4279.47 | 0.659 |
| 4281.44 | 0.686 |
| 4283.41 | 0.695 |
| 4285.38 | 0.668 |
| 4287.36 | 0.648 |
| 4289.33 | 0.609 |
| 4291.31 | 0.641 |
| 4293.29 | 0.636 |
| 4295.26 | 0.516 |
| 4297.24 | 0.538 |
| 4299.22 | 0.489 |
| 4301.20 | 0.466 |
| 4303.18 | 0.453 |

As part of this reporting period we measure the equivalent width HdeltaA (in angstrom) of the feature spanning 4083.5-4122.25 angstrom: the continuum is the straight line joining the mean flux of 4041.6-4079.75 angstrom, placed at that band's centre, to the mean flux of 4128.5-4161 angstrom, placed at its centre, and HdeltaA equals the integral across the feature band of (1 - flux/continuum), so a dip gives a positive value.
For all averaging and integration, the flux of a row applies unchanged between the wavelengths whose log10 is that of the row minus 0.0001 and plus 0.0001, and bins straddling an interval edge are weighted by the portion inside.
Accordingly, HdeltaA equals -2.4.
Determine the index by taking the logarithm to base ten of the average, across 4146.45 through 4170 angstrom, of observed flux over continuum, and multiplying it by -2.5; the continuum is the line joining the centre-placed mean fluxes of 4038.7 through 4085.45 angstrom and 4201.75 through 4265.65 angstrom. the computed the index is 0.07 mag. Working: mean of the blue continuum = 0.586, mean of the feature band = 0.571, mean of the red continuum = 0.625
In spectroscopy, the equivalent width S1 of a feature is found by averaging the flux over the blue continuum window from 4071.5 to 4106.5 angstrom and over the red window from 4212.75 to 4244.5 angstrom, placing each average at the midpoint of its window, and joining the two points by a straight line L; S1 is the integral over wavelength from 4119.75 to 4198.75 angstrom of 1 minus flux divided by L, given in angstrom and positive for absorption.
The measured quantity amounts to 3.7 angstrom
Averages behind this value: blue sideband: 0.607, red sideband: 0.602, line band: 0.576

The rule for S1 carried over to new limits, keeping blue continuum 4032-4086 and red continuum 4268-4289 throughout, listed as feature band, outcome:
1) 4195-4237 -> 1.9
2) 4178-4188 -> 0.8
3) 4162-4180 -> 1.1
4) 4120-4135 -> 0.5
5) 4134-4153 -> 1.0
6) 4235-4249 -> -0.5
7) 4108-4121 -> -0.2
